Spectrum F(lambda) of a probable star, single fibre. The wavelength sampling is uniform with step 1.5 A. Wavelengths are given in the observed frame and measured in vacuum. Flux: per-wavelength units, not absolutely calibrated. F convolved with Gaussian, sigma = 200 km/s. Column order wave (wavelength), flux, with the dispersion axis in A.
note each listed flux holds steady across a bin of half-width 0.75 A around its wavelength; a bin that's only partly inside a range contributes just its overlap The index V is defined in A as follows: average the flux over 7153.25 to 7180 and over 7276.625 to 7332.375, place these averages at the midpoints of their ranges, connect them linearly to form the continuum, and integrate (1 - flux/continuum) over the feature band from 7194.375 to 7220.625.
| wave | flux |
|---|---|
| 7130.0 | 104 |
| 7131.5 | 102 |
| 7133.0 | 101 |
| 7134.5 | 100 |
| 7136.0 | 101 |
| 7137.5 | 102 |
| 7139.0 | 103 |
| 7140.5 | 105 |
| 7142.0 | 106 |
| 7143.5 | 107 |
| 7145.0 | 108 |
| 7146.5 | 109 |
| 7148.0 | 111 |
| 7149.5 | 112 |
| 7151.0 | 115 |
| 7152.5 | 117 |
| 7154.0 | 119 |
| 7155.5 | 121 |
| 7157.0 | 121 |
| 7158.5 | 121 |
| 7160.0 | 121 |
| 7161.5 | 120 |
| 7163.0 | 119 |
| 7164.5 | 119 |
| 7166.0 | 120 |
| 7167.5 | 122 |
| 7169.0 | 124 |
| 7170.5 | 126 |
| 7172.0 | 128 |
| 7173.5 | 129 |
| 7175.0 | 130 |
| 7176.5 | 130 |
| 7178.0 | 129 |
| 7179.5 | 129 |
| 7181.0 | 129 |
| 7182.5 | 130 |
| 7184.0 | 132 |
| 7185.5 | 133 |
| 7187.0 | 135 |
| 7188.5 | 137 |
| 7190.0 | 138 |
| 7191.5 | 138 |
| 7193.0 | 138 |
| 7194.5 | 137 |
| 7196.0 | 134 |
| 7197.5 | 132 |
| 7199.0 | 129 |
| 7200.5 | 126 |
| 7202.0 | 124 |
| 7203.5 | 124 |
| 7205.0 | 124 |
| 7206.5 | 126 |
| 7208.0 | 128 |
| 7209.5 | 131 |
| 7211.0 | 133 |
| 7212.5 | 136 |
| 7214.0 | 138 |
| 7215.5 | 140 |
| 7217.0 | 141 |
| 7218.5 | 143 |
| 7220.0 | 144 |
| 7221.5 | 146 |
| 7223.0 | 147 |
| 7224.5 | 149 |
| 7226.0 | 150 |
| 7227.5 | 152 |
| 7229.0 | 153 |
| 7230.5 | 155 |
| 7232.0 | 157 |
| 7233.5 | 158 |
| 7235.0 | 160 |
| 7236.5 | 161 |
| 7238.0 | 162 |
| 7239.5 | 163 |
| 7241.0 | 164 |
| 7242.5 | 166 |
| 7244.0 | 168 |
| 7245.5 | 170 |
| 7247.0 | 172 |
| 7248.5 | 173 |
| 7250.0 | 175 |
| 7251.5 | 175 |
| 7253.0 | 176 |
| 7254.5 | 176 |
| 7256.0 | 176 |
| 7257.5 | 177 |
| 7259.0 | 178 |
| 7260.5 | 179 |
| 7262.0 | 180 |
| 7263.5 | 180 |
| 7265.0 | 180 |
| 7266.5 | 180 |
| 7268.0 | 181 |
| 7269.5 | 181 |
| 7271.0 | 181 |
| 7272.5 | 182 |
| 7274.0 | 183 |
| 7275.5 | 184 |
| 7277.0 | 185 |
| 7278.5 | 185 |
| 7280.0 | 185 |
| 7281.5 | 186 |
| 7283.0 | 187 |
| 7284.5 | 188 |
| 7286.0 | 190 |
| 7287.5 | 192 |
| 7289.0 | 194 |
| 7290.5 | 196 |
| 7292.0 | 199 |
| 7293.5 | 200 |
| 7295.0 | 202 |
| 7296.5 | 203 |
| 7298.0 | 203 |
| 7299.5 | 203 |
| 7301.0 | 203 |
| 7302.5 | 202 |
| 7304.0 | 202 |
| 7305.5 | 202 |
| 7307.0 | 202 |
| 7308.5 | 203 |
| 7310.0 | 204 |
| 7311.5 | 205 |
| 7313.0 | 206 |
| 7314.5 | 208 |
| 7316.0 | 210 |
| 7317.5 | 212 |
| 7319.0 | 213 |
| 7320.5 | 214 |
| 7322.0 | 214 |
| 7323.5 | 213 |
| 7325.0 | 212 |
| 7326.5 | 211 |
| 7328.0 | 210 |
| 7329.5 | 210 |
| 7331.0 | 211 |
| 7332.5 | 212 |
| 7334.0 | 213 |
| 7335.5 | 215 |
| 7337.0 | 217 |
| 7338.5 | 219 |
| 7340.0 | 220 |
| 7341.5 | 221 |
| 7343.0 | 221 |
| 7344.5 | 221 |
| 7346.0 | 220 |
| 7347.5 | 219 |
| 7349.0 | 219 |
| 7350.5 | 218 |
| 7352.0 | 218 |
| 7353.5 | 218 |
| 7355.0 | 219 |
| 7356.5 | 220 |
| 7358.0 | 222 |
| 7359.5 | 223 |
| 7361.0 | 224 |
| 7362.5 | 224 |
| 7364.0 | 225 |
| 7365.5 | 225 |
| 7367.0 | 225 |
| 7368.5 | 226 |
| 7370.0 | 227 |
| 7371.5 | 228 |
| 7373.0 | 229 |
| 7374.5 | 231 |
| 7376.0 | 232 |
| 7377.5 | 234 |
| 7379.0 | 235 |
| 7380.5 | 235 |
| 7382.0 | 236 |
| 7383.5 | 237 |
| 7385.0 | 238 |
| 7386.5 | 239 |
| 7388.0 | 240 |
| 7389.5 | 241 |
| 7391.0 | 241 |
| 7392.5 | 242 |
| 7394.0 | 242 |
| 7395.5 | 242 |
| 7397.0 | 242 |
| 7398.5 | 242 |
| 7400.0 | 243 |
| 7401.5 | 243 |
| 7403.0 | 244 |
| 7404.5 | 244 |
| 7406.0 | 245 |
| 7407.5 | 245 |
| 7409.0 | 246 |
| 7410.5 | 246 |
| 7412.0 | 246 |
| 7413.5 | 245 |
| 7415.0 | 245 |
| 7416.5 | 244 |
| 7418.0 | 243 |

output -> 2.6 A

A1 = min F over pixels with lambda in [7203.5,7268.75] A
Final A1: 124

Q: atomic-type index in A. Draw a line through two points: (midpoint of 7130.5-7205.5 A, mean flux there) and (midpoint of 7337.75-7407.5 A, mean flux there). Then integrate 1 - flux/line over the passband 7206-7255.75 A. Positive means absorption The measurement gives 0.22 A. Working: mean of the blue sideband 121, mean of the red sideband 231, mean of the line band 155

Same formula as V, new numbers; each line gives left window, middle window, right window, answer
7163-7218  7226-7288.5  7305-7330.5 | -1.0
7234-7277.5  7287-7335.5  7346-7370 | -1.4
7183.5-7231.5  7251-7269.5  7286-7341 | -0.7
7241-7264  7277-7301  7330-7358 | -0.3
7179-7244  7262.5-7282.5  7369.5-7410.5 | -0.9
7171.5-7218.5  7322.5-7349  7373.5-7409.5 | -0.8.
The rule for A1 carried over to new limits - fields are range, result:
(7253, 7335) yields 176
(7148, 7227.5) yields 111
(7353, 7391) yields 218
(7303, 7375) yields 202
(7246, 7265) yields 172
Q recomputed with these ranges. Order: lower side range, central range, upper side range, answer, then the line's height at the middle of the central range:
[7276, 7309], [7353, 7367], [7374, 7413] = 0.2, 226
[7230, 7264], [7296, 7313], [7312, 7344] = -0.2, 201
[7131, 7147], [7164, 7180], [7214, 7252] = -0.4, 123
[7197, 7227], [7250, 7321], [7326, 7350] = -3.6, 183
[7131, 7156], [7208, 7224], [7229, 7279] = 1.2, 151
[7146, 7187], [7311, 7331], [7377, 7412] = -0.8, 203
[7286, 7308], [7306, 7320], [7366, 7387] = 0.0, 206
